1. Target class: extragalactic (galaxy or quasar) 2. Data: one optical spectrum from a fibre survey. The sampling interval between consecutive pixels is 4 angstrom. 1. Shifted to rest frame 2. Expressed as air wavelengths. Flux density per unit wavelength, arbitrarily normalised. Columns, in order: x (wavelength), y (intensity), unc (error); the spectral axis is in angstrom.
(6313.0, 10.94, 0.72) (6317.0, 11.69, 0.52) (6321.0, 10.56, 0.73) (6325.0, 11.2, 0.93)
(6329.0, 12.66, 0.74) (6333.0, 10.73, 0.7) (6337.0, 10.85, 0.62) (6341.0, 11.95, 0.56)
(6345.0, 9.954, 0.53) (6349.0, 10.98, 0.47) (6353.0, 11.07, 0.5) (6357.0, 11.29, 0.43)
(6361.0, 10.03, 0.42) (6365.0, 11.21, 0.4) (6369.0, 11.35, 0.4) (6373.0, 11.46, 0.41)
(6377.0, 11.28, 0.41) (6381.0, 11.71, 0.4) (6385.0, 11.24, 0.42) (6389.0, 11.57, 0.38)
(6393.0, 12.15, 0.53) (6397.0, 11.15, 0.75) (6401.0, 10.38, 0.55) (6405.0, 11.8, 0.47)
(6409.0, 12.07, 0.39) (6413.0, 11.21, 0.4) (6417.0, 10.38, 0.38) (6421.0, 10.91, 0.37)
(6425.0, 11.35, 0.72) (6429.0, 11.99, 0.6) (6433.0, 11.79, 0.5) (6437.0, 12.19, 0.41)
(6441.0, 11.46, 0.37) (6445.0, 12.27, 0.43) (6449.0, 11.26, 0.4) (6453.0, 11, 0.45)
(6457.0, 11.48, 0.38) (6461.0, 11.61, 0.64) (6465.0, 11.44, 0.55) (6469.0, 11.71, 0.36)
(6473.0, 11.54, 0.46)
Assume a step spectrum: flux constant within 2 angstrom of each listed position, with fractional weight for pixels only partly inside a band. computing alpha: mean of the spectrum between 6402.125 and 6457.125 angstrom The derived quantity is 11.5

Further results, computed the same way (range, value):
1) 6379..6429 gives 11.4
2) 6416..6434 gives 11.3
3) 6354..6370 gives 11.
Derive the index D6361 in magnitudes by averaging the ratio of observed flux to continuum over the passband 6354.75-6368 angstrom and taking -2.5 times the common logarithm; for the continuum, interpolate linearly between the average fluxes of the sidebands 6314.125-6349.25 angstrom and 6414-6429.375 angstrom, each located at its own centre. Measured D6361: 0.03 mag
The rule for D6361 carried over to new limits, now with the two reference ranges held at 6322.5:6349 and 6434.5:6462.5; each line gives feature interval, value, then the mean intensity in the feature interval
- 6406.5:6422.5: 0.03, 11.2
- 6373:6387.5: -0.01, 11.4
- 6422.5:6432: -0.01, 11.6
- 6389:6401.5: 0.00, 11.4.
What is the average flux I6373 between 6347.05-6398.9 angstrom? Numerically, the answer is 11.3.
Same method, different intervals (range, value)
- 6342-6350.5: 10.6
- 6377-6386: 11.5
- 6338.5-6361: 11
